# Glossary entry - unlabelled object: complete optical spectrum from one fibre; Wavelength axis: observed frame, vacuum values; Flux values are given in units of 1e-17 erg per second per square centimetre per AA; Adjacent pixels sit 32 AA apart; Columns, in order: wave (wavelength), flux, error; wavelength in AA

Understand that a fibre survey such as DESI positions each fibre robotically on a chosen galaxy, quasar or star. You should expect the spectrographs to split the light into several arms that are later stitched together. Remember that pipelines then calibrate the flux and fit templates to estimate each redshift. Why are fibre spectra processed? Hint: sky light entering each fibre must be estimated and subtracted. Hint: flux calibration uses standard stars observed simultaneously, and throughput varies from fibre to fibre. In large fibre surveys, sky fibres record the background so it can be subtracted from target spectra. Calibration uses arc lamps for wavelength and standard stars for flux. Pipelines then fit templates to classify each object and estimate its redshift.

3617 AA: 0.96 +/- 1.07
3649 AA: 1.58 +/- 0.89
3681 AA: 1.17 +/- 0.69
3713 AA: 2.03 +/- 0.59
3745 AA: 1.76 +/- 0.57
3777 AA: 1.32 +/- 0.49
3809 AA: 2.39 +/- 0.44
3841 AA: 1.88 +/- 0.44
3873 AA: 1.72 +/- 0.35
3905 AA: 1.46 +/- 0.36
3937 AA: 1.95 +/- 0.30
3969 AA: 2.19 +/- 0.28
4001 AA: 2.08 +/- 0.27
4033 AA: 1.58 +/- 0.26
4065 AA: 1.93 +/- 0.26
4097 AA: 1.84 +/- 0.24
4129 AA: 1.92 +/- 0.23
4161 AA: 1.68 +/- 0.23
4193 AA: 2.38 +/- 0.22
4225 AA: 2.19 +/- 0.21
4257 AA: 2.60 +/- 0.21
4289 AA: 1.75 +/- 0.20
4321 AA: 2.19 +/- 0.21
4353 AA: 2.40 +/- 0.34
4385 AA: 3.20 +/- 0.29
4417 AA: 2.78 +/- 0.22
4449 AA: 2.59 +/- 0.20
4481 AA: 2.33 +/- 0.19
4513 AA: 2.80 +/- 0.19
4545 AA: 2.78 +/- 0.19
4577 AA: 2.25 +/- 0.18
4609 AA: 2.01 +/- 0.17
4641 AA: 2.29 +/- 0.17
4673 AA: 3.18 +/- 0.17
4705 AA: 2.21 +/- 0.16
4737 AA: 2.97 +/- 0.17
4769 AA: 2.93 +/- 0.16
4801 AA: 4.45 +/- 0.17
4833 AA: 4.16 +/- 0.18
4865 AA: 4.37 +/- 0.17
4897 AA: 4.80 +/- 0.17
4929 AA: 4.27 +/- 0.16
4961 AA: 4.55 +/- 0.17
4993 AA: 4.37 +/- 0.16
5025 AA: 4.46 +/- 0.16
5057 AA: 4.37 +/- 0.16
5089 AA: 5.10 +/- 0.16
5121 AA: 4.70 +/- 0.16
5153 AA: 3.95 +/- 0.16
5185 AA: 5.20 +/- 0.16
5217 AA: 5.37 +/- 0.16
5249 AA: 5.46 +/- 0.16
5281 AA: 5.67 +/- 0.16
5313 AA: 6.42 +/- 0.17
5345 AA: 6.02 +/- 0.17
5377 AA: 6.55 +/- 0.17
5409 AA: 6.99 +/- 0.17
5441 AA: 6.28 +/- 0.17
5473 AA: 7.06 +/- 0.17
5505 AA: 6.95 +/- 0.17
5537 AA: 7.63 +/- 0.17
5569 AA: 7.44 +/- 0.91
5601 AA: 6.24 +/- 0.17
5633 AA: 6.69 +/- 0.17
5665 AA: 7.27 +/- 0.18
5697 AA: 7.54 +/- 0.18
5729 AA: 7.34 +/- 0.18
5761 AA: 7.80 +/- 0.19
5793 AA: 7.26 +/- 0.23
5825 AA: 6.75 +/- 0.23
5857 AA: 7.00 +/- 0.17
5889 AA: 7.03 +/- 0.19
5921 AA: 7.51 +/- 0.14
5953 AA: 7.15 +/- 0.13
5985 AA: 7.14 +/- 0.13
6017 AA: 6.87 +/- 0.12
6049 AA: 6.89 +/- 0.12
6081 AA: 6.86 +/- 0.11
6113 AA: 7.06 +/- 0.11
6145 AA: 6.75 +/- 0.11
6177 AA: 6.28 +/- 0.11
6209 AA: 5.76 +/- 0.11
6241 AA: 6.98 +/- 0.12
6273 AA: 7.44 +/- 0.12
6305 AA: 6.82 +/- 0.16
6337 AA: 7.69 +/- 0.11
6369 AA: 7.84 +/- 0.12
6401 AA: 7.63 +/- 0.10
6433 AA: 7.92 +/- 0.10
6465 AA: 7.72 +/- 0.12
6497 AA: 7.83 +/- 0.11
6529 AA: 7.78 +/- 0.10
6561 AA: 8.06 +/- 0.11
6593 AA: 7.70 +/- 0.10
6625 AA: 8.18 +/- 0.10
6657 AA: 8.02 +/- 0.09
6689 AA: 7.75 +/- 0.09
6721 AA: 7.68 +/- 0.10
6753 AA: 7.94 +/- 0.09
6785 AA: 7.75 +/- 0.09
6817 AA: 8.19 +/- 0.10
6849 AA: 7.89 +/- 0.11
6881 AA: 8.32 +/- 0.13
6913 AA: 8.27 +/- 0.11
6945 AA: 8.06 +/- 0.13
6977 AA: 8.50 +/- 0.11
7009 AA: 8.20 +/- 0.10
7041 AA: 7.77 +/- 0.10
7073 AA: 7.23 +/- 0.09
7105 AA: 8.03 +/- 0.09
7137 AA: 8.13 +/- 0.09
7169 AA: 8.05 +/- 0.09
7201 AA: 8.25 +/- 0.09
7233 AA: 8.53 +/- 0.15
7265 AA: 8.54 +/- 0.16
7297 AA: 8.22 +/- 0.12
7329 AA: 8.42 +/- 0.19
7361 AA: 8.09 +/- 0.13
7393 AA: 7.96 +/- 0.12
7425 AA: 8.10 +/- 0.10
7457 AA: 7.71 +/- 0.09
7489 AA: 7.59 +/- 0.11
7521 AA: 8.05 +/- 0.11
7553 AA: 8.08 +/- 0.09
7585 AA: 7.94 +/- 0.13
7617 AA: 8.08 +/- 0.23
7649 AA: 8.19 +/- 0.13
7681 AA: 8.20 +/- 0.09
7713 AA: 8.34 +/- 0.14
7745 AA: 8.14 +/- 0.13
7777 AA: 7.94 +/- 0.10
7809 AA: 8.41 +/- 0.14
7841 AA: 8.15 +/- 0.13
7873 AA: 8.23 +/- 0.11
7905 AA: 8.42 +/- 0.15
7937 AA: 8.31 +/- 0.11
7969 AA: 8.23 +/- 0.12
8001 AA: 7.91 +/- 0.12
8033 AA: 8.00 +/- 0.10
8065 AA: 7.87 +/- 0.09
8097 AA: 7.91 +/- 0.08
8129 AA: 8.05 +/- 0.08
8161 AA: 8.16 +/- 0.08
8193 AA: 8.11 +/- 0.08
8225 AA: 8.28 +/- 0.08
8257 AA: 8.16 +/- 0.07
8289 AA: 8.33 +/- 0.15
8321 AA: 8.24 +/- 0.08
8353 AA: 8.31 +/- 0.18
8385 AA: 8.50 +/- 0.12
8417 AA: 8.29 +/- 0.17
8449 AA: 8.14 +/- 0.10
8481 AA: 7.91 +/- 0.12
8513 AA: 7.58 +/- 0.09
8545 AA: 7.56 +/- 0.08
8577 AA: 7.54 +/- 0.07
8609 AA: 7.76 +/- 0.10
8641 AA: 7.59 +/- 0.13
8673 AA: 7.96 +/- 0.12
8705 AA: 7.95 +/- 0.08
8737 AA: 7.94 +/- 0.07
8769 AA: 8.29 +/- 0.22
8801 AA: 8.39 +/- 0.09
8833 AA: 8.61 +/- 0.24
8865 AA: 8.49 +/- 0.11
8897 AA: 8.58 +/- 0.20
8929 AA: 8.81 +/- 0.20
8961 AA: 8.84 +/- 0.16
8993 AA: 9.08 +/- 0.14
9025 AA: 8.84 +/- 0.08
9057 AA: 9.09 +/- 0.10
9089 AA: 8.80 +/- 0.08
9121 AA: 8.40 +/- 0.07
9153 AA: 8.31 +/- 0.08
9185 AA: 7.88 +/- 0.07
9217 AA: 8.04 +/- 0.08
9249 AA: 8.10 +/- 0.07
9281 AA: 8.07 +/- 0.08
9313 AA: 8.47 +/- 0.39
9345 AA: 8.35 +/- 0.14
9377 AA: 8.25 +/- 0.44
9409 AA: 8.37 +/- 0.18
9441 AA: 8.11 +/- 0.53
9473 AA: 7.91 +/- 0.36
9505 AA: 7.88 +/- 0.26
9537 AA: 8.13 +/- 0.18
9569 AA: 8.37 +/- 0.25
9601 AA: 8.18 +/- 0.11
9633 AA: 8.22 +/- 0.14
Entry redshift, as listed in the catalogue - 0.20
